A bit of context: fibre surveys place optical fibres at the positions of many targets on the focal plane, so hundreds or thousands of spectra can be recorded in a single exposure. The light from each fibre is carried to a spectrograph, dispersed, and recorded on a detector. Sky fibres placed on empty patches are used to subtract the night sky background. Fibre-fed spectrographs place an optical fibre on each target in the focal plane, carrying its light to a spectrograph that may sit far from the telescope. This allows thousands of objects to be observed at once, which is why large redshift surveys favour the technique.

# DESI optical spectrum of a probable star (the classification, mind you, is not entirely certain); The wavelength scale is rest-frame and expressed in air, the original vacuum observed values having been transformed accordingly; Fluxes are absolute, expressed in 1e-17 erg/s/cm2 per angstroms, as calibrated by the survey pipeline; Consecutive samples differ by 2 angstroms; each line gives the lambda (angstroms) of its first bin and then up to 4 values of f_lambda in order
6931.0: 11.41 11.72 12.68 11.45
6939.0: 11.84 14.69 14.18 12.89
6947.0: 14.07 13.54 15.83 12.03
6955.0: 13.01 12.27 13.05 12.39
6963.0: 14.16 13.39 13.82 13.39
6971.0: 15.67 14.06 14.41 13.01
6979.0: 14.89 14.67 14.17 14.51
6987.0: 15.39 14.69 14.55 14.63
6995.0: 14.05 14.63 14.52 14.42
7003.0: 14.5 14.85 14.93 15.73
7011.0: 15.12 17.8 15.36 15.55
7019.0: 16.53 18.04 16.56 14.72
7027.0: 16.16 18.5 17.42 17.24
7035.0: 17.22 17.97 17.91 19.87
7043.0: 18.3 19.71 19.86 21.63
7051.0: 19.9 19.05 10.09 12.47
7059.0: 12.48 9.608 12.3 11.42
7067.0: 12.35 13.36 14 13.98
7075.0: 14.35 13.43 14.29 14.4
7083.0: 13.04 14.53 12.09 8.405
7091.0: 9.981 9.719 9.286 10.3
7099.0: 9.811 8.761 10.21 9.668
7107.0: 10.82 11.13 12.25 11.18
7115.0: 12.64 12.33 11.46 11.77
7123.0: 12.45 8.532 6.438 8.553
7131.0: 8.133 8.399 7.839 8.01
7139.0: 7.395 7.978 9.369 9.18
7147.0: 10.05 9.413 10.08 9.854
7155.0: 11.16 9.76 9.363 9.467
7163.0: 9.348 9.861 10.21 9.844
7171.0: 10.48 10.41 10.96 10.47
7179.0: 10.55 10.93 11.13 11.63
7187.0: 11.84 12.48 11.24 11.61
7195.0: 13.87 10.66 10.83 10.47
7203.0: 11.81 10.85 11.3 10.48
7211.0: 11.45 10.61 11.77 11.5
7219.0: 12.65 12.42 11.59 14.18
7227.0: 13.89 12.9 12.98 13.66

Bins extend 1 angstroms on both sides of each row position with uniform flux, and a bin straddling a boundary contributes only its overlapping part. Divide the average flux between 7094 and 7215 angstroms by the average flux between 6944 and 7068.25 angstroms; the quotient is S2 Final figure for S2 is 0.7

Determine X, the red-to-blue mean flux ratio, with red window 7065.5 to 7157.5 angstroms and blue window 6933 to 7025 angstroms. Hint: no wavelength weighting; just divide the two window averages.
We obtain 0.7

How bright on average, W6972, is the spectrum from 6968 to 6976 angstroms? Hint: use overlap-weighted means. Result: 14.4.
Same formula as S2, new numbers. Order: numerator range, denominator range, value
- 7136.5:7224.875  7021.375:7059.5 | 0.62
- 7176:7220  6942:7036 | 0.77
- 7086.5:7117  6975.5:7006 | 0.72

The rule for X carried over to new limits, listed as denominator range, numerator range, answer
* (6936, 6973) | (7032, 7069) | 1.19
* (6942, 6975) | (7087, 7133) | 0.75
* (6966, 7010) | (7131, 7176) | 0.65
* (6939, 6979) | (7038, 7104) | 1.00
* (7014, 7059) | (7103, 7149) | 0.57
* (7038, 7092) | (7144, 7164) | 0.67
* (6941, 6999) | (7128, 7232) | 0.76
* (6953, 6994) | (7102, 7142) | 0.71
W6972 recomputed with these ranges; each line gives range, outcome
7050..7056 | 16.3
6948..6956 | 13.6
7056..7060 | 12.5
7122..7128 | 9.14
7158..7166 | 9.51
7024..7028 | 15.4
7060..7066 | 11.1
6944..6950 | 13.5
